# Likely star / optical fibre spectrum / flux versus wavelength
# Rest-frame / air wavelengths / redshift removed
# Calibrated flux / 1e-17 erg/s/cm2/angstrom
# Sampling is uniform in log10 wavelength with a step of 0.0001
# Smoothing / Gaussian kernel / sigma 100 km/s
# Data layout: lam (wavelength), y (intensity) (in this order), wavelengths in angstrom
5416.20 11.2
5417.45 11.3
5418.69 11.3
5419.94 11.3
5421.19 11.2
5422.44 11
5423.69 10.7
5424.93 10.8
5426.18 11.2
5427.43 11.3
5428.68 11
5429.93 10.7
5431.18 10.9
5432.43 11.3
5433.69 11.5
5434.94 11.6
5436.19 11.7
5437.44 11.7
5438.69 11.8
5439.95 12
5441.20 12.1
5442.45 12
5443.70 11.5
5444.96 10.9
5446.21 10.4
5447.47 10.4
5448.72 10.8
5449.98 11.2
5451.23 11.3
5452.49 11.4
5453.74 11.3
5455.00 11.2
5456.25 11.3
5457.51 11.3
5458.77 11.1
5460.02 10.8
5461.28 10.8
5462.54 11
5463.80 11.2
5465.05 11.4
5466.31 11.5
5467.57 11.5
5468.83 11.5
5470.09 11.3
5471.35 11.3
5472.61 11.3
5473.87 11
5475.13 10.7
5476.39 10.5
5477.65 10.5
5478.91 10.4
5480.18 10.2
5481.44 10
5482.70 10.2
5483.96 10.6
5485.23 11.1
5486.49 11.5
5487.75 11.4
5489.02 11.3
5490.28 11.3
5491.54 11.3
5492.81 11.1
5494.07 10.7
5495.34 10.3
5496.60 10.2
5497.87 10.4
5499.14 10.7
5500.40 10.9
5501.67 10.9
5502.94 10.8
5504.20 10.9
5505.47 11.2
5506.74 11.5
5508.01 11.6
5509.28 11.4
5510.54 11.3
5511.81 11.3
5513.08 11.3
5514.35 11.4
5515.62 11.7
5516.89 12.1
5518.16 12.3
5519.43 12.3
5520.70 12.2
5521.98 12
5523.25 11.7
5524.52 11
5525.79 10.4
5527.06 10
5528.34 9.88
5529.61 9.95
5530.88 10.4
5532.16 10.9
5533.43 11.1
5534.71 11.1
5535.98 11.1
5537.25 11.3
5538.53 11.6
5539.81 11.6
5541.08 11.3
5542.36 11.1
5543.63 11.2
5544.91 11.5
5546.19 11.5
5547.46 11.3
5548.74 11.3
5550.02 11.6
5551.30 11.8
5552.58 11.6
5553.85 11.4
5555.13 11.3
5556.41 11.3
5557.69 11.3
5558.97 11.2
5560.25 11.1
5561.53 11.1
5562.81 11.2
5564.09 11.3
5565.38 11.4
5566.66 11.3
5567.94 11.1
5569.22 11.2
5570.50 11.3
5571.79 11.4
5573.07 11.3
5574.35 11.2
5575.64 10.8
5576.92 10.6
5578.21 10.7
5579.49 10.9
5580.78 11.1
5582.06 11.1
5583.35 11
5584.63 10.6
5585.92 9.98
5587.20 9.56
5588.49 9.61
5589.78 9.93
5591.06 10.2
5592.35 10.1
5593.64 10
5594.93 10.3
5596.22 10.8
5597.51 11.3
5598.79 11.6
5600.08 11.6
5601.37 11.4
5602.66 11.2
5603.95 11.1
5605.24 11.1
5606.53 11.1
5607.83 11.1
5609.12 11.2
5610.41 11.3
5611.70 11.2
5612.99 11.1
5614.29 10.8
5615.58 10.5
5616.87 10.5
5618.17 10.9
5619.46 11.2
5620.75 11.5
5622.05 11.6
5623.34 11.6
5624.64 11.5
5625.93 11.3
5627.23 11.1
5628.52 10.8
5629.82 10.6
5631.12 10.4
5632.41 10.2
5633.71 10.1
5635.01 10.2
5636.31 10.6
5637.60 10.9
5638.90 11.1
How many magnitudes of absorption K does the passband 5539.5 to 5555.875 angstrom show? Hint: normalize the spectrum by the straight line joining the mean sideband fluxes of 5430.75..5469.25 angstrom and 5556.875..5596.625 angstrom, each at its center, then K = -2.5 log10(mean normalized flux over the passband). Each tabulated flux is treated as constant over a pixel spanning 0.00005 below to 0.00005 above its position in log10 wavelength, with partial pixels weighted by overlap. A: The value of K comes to -0.05 mag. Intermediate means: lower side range 11.3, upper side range 10.8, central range 11.4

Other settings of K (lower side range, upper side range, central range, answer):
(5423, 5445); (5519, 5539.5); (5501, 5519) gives -0.029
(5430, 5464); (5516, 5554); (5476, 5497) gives 0.052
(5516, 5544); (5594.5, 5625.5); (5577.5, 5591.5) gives 0.074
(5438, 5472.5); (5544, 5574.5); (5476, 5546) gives 0.024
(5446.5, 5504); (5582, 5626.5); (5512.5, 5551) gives -0.035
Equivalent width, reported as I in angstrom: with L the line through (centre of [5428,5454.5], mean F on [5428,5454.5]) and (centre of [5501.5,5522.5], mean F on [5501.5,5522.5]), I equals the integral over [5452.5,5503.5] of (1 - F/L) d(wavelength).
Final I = 2.2 angstrom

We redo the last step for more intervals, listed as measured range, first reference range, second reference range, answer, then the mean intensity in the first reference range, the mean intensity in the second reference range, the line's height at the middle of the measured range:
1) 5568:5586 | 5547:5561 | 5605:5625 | 0.5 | 11.4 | 11.1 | 11.3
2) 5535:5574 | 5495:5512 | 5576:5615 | -1.7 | 11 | 10.8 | 10.9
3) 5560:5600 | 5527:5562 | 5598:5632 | 1.2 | 11.2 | 11.1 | 11.1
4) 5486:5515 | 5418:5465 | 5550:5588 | 0.2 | 11.2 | 11.1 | 11.2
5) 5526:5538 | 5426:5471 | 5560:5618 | 0.4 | 11.3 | 10.9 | 11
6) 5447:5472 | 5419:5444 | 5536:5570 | 0.4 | 11.4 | 11.3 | 11.4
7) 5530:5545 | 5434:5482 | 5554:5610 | -0.2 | 11.2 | 10.9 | 11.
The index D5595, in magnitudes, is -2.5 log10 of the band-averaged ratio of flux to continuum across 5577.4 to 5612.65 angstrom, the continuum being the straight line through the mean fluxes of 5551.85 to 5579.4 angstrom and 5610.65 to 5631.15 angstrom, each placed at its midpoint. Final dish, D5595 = 0.03 mag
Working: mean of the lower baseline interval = 11.2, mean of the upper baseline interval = 11.1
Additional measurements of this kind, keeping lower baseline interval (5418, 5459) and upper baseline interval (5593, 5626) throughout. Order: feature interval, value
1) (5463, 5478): 0.01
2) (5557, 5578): 0.00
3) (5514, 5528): -0.03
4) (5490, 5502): 0.04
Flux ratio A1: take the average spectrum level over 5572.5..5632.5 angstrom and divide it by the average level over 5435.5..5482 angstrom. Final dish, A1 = 1.0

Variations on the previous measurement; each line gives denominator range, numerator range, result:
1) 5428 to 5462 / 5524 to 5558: 0.99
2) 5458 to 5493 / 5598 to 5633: 1.01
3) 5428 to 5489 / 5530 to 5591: 0.99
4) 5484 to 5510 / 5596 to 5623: 1.01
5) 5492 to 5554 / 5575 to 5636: 0.97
